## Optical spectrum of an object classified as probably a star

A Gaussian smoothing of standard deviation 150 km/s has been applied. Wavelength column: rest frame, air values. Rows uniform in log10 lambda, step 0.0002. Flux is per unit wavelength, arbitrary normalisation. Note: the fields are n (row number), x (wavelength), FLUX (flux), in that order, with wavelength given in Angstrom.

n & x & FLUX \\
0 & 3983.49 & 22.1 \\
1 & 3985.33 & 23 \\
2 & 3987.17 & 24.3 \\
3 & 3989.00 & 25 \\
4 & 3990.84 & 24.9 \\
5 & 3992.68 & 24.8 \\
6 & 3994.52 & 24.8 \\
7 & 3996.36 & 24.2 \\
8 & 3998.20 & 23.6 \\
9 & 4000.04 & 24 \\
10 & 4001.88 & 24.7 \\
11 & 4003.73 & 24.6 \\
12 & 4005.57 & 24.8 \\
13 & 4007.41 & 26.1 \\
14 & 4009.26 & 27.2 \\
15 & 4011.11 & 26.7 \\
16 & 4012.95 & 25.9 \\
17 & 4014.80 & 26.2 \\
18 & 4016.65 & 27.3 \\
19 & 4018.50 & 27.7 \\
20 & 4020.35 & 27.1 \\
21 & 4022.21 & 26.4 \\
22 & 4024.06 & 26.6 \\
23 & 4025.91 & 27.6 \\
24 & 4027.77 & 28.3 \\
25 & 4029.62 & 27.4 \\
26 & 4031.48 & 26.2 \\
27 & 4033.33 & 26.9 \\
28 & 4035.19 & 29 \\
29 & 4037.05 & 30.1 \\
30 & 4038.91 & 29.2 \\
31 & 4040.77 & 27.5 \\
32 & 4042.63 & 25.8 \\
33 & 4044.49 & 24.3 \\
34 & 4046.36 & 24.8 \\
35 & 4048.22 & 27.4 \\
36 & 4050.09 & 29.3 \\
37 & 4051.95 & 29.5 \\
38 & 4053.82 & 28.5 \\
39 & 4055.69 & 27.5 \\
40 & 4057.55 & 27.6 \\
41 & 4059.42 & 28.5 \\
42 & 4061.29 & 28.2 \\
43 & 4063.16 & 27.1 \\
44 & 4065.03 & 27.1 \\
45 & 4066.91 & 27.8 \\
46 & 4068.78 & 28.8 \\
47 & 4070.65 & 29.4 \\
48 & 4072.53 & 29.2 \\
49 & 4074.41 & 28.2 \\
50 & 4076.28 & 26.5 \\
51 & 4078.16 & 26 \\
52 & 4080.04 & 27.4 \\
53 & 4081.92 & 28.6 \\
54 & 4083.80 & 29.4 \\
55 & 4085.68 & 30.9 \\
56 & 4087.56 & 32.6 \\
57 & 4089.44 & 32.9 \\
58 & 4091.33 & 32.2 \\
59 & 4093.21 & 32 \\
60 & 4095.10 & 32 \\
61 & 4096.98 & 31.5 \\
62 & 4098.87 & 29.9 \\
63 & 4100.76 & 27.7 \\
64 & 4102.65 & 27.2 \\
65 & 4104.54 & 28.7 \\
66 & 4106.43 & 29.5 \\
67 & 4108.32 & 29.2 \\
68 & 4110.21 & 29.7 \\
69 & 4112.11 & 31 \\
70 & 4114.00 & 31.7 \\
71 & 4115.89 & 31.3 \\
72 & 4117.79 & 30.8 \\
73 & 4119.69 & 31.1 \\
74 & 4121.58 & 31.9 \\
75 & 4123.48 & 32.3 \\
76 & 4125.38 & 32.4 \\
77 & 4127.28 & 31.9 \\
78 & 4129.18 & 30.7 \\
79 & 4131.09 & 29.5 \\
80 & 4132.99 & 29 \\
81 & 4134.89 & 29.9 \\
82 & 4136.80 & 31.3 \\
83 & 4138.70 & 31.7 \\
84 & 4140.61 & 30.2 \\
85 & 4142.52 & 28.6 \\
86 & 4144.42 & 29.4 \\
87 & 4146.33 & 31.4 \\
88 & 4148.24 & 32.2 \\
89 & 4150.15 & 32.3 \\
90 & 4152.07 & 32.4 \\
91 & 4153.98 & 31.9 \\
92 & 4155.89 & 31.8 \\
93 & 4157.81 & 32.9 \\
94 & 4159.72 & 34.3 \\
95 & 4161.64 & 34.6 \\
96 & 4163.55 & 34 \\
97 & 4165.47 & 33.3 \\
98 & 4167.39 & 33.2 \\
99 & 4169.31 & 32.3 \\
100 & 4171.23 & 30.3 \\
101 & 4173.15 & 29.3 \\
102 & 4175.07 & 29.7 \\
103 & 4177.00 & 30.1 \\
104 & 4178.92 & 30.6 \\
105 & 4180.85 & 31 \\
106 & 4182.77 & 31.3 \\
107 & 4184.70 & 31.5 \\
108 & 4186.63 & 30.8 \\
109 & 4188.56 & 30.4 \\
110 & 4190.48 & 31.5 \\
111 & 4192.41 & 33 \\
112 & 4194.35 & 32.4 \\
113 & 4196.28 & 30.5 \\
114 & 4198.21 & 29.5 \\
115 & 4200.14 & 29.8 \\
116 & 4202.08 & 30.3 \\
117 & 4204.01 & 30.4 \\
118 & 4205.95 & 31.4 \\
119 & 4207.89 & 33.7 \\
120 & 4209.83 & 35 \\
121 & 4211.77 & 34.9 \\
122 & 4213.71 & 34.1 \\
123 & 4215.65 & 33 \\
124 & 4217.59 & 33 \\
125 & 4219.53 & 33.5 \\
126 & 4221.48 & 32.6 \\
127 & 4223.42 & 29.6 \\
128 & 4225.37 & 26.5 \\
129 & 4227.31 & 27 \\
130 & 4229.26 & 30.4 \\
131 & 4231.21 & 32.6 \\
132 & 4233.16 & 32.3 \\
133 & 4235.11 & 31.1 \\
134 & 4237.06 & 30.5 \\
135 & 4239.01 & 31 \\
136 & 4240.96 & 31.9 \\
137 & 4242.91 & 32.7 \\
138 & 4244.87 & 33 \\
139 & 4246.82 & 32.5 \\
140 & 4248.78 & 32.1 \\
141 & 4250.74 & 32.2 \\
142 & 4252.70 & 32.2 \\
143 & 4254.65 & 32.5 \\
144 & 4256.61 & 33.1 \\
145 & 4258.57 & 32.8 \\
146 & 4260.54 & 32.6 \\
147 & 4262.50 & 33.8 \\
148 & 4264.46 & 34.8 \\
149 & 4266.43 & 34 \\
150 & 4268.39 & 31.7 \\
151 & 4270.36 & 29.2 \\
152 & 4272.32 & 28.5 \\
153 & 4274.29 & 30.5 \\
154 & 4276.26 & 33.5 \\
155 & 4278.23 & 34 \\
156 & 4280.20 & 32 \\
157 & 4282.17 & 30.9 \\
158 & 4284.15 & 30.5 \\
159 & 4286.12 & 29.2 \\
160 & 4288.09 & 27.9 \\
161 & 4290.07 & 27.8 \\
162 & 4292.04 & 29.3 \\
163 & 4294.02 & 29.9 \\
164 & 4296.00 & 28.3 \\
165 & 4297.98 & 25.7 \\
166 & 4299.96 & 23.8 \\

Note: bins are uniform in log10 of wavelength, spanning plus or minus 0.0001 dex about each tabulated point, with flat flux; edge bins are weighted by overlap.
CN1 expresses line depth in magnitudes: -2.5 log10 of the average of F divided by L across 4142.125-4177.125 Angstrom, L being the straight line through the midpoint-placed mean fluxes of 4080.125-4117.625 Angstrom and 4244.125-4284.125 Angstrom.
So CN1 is -0.03 mag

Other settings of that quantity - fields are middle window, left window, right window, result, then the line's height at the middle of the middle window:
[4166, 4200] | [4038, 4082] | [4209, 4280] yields -0.02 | 30.6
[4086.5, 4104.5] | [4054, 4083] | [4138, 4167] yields -0.06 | 29.2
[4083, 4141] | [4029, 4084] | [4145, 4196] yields -0.04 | 29.7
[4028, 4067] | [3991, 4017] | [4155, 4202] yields -0.03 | 26.9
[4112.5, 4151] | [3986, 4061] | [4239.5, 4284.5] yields -0.07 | 29.1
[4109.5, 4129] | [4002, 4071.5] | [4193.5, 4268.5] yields -0.08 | 29.3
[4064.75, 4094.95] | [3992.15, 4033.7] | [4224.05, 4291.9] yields -0.07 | 27.5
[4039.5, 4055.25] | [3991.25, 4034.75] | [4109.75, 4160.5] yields 0.01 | 27.5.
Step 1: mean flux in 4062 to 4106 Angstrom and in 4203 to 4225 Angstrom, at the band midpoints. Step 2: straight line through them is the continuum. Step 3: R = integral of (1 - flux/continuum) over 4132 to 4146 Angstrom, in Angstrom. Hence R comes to 0.3 Angstrom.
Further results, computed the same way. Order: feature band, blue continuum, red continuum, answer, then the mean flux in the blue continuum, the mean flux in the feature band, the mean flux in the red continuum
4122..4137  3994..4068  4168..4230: -0.74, 26.9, 30.9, 31.2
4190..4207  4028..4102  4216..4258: -0.04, 28.6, 31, 31.6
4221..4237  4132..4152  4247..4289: 0.64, 30.7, 30.2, 31.8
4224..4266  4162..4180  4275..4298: -1.65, 31.5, 31.8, 30.1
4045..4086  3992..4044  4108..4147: 0.45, 26.5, 28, 30.7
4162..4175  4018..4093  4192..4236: -0.61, 28.2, 32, 31.6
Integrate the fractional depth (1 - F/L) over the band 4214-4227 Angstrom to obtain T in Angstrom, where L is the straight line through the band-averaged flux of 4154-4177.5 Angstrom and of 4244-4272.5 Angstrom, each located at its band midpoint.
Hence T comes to 0.4 Angstrom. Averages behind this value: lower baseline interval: 32.2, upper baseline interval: 32.4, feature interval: 31.3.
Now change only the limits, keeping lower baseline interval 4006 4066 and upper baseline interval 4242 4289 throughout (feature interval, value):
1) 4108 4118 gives -0.6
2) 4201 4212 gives -0.6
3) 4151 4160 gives -0.9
